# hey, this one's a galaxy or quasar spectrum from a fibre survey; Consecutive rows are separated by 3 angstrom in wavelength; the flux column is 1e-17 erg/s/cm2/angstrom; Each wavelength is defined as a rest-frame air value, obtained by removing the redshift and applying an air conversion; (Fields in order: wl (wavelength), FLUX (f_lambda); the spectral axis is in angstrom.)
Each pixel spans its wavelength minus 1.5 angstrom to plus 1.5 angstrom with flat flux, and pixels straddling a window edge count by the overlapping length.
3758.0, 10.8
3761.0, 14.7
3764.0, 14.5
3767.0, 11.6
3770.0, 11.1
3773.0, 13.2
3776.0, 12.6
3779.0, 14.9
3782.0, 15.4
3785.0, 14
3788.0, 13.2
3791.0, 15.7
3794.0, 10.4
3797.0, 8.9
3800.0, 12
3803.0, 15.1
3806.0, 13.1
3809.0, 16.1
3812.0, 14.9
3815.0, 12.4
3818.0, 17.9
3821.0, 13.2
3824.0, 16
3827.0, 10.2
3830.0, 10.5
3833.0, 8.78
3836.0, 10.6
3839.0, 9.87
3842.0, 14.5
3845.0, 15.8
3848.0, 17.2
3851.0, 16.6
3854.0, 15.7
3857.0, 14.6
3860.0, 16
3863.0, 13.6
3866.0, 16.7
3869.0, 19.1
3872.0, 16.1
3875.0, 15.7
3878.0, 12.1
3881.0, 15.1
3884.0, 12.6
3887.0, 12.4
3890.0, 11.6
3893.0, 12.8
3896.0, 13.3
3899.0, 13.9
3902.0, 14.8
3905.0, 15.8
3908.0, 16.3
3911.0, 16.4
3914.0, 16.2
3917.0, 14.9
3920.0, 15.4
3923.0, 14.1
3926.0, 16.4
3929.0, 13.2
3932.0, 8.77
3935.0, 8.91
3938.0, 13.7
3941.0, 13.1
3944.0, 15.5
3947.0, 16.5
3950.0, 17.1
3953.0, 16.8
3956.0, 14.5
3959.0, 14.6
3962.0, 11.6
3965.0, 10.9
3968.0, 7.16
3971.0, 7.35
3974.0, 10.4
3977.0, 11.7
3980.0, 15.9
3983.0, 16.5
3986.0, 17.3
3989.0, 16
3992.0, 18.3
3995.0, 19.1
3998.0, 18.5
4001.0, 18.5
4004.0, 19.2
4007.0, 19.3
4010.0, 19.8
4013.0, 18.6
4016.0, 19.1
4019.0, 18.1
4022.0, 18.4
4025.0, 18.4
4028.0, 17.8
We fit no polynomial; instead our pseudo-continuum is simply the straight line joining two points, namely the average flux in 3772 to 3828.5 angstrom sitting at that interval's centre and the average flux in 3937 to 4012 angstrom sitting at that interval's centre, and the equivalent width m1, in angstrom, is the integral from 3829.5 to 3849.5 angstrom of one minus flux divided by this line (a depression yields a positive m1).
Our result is 2.1 angstrom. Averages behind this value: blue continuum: 13.6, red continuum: 15.2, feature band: 12.6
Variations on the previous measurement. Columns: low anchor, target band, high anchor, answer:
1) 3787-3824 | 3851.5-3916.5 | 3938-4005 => -2.9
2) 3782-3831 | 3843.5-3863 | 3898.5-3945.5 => -2.9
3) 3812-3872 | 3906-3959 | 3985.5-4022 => 6.5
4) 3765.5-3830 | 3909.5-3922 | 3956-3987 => -2.9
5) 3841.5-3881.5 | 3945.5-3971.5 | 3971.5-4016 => 5.4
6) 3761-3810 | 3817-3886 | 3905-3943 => -3.1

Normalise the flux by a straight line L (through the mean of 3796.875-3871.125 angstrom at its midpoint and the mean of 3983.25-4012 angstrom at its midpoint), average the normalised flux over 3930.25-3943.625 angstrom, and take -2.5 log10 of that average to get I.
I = 0.41 mag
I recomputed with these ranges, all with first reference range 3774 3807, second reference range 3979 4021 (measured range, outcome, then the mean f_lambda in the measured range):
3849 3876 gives -0.08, 16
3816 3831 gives 0.03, 13.6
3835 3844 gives 0.20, 11.9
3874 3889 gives 0.15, 13.4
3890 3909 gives 0.12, 14.2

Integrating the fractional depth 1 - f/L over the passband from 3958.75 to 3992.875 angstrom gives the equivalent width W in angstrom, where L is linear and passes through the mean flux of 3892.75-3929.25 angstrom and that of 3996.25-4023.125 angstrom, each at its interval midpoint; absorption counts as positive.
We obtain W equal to 8.9 angstrom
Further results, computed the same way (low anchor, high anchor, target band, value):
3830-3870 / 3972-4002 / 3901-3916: -0.84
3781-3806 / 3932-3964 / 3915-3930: -1.22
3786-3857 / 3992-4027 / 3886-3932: 4.62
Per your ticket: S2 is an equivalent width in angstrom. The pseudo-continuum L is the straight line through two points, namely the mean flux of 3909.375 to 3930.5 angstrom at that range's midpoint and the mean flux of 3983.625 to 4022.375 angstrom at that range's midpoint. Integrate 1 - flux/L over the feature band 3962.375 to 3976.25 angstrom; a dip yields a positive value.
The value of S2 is 6.3 angstrom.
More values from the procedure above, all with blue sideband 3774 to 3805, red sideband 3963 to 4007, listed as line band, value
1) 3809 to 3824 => -1.61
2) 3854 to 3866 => -1.11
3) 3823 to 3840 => 3.37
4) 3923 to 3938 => 2.27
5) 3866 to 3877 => -2.21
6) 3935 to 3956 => -0.51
